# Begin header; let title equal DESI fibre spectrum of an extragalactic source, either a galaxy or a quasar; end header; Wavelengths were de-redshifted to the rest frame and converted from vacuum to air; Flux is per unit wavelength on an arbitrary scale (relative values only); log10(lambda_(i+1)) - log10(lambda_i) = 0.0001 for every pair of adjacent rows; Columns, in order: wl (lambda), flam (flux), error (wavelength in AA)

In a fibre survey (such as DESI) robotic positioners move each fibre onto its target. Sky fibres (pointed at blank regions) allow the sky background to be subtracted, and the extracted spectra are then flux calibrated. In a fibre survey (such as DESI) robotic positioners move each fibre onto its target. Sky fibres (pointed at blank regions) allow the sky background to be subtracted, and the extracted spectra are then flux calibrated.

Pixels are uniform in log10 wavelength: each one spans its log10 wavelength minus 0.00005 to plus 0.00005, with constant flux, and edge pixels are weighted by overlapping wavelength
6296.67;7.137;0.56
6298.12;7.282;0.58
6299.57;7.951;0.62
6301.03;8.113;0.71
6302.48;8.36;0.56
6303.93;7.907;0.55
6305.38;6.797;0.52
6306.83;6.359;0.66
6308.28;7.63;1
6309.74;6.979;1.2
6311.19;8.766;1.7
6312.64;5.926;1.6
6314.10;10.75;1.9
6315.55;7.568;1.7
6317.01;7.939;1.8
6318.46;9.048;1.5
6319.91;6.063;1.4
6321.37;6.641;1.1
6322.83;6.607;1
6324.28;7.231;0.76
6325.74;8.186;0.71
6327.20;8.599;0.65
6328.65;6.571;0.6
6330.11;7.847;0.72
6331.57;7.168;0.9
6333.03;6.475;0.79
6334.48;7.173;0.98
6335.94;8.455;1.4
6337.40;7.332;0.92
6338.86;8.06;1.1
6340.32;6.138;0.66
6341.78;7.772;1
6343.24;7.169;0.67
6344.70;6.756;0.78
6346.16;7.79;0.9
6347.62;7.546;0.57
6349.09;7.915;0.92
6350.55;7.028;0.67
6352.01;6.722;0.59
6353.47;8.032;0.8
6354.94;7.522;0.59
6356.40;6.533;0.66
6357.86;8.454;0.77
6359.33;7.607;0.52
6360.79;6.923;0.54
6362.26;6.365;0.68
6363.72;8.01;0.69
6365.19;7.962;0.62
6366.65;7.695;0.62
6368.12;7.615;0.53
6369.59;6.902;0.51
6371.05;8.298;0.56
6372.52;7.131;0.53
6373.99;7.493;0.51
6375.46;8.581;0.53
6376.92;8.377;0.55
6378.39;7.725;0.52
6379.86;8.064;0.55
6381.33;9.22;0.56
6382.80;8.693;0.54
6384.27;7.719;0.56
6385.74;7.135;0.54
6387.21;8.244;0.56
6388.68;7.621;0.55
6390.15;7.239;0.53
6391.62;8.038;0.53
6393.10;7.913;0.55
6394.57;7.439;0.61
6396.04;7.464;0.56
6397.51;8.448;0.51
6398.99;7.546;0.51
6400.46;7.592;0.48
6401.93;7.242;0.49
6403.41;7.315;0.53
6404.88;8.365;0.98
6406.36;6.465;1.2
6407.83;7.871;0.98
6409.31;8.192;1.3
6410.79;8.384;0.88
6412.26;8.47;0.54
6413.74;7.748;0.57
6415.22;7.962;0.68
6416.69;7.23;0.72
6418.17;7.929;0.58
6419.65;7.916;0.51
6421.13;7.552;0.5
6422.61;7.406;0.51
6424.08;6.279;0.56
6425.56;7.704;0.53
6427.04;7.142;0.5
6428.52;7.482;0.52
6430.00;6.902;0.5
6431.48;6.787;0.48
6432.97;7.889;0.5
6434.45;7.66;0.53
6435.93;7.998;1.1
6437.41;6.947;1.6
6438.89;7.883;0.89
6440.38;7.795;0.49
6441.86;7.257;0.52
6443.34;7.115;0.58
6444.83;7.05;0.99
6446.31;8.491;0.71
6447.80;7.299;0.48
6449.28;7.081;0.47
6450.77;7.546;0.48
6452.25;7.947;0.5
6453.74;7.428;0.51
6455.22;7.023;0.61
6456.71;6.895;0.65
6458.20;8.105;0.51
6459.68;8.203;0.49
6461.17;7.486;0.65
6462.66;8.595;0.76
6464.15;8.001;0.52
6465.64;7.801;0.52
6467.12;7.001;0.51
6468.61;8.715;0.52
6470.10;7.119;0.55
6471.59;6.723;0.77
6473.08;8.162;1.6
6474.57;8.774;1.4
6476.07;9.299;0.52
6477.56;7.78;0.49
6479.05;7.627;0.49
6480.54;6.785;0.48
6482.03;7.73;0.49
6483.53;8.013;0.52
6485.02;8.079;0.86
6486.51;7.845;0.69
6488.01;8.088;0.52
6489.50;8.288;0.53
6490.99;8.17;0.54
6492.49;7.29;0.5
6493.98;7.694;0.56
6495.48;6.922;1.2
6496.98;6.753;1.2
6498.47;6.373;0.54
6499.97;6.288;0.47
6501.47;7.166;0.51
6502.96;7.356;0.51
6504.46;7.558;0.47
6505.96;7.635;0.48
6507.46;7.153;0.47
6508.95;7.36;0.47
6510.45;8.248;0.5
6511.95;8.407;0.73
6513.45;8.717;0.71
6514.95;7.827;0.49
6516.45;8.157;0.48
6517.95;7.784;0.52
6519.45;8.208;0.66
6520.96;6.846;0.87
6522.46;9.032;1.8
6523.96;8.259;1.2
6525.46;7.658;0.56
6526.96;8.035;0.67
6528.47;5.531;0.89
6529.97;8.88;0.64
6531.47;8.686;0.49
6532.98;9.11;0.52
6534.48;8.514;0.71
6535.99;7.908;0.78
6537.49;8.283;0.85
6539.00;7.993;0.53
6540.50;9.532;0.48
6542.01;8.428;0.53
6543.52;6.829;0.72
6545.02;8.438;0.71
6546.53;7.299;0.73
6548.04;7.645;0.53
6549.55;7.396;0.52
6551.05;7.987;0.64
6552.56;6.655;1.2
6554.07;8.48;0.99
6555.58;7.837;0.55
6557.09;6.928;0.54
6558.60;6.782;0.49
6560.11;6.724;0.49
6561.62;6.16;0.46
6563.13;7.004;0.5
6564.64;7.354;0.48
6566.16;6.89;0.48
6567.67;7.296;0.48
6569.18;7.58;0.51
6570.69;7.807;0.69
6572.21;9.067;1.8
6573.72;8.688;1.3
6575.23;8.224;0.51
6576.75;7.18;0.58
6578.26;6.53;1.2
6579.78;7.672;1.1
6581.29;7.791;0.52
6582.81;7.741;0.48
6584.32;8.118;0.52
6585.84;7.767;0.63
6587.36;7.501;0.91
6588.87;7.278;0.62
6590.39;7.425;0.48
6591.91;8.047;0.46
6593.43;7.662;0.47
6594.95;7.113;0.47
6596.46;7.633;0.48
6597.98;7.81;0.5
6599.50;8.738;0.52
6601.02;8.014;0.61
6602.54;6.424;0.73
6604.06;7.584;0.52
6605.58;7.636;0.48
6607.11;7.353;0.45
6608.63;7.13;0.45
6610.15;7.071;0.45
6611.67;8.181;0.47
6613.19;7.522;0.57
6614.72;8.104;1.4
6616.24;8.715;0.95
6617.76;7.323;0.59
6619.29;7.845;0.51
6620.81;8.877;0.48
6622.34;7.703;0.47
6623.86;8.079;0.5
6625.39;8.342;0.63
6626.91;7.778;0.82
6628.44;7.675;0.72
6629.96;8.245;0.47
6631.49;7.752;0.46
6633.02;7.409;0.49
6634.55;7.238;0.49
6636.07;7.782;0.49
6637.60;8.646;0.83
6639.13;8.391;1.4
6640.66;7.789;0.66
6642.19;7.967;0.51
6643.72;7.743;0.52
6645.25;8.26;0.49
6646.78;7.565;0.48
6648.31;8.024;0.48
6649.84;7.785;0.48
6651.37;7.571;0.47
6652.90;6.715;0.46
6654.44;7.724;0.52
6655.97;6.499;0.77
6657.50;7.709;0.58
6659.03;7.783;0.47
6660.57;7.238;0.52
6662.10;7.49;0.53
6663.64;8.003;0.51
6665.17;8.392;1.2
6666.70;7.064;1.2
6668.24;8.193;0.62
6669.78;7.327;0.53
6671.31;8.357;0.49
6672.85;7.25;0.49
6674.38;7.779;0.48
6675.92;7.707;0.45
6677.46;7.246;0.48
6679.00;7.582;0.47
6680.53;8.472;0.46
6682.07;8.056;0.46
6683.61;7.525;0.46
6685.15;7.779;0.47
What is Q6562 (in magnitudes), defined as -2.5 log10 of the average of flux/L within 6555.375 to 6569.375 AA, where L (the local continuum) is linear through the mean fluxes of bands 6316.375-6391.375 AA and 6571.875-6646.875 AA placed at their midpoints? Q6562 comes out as 0.111 mag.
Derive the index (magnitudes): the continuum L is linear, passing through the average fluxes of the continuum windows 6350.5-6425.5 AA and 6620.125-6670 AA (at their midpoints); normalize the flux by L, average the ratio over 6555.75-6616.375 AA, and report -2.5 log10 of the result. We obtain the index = 0.030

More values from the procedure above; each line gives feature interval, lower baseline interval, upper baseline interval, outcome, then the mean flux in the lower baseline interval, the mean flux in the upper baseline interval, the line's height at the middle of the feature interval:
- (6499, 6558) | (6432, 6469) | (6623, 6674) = -0.02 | 7.63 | 7.75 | 7.68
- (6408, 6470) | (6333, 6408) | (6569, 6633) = 0.01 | 7.61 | 7.78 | 7.66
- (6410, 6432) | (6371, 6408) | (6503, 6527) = 0.04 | 7.81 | 7.91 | 7.83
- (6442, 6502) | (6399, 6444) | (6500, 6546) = 0.02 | 7.55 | 7.96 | 7.75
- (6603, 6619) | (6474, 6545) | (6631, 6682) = 0.02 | 7.85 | 7.72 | 7.76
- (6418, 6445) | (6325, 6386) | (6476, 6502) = 0.02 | 7.59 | 7.52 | 7.55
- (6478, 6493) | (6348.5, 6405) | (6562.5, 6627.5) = -0.01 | 7.69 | 7.71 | 7.7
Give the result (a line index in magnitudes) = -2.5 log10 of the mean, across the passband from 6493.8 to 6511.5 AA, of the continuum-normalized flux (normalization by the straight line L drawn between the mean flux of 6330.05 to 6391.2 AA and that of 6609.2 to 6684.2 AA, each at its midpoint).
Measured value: 0.069 mag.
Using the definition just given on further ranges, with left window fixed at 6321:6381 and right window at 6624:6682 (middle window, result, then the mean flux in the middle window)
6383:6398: -0.032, 7.75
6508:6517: -0.065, 8.1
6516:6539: -0.057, 8.05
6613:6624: -0.044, 8.04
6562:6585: 0.006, 7.64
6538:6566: 0.021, 7.52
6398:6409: 0.001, 7.53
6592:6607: 0.011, 7.63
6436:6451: 0.015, 7.47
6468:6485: -0.040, 7.88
